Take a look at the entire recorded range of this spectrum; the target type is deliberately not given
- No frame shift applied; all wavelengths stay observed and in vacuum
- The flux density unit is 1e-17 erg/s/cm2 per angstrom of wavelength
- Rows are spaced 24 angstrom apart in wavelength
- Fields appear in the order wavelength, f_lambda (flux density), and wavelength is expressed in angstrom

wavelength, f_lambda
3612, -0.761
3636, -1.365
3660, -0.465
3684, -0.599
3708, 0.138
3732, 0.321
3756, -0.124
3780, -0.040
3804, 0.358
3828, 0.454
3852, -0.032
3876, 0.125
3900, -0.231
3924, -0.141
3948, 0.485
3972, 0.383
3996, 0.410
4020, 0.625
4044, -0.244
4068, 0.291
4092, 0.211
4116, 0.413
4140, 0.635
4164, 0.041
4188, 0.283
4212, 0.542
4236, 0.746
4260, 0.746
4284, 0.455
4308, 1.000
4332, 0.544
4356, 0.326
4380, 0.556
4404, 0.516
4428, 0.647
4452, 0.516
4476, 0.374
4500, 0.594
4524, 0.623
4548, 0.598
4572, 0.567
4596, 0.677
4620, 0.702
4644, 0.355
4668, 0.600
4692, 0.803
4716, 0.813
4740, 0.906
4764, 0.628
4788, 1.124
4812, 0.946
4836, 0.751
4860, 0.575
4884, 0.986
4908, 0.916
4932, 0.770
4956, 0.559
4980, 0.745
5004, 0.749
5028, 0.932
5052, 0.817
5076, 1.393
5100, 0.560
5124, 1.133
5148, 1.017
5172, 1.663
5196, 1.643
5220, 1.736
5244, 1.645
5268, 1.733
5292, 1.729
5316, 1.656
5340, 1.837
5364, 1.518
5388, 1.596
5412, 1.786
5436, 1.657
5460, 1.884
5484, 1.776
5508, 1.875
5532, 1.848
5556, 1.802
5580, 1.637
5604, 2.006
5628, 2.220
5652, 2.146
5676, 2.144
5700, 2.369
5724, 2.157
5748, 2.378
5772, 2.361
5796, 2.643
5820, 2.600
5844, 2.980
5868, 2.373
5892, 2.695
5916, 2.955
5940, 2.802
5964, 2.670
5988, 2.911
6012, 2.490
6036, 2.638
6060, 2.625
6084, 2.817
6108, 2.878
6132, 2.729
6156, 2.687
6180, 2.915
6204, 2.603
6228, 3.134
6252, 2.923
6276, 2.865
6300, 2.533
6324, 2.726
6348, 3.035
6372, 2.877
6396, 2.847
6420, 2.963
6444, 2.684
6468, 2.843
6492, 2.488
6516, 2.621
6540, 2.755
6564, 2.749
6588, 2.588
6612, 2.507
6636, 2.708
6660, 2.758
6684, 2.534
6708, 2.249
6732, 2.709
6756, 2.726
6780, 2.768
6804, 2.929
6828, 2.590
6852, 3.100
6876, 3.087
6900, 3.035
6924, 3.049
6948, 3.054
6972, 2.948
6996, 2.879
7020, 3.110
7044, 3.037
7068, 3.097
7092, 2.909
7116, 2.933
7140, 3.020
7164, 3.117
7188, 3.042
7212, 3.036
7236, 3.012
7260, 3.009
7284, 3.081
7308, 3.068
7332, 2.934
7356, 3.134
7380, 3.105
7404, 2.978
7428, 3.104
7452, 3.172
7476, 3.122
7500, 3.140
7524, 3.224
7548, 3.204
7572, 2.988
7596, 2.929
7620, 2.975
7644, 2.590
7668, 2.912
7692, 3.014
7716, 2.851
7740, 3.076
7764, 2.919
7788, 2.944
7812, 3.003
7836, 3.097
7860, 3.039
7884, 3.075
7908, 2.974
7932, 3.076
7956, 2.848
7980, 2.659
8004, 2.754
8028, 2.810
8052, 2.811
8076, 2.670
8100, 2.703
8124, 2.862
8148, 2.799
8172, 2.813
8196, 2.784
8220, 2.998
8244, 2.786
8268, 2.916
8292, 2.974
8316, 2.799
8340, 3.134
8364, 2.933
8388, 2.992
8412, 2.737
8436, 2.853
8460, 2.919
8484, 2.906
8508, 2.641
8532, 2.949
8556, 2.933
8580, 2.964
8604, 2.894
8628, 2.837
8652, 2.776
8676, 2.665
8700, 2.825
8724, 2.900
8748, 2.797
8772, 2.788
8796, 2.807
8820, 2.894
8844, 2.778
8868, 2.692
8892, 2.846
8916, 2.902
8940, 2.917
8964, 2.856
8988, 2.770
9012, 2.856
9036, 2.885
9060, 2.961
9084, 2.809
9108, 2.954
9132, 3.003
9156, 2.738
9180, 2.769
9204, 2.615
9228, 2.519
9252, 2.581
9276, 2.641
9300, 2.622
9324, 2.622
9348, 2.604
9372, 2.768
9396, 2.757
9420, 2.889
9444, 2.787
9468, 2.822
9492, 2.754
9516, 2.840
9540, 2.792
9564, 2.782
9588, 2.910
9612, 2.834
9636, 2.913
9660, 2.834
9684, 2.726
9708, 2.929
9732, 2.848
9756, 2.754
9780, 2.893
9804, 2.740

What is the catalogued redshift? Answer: 0.295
